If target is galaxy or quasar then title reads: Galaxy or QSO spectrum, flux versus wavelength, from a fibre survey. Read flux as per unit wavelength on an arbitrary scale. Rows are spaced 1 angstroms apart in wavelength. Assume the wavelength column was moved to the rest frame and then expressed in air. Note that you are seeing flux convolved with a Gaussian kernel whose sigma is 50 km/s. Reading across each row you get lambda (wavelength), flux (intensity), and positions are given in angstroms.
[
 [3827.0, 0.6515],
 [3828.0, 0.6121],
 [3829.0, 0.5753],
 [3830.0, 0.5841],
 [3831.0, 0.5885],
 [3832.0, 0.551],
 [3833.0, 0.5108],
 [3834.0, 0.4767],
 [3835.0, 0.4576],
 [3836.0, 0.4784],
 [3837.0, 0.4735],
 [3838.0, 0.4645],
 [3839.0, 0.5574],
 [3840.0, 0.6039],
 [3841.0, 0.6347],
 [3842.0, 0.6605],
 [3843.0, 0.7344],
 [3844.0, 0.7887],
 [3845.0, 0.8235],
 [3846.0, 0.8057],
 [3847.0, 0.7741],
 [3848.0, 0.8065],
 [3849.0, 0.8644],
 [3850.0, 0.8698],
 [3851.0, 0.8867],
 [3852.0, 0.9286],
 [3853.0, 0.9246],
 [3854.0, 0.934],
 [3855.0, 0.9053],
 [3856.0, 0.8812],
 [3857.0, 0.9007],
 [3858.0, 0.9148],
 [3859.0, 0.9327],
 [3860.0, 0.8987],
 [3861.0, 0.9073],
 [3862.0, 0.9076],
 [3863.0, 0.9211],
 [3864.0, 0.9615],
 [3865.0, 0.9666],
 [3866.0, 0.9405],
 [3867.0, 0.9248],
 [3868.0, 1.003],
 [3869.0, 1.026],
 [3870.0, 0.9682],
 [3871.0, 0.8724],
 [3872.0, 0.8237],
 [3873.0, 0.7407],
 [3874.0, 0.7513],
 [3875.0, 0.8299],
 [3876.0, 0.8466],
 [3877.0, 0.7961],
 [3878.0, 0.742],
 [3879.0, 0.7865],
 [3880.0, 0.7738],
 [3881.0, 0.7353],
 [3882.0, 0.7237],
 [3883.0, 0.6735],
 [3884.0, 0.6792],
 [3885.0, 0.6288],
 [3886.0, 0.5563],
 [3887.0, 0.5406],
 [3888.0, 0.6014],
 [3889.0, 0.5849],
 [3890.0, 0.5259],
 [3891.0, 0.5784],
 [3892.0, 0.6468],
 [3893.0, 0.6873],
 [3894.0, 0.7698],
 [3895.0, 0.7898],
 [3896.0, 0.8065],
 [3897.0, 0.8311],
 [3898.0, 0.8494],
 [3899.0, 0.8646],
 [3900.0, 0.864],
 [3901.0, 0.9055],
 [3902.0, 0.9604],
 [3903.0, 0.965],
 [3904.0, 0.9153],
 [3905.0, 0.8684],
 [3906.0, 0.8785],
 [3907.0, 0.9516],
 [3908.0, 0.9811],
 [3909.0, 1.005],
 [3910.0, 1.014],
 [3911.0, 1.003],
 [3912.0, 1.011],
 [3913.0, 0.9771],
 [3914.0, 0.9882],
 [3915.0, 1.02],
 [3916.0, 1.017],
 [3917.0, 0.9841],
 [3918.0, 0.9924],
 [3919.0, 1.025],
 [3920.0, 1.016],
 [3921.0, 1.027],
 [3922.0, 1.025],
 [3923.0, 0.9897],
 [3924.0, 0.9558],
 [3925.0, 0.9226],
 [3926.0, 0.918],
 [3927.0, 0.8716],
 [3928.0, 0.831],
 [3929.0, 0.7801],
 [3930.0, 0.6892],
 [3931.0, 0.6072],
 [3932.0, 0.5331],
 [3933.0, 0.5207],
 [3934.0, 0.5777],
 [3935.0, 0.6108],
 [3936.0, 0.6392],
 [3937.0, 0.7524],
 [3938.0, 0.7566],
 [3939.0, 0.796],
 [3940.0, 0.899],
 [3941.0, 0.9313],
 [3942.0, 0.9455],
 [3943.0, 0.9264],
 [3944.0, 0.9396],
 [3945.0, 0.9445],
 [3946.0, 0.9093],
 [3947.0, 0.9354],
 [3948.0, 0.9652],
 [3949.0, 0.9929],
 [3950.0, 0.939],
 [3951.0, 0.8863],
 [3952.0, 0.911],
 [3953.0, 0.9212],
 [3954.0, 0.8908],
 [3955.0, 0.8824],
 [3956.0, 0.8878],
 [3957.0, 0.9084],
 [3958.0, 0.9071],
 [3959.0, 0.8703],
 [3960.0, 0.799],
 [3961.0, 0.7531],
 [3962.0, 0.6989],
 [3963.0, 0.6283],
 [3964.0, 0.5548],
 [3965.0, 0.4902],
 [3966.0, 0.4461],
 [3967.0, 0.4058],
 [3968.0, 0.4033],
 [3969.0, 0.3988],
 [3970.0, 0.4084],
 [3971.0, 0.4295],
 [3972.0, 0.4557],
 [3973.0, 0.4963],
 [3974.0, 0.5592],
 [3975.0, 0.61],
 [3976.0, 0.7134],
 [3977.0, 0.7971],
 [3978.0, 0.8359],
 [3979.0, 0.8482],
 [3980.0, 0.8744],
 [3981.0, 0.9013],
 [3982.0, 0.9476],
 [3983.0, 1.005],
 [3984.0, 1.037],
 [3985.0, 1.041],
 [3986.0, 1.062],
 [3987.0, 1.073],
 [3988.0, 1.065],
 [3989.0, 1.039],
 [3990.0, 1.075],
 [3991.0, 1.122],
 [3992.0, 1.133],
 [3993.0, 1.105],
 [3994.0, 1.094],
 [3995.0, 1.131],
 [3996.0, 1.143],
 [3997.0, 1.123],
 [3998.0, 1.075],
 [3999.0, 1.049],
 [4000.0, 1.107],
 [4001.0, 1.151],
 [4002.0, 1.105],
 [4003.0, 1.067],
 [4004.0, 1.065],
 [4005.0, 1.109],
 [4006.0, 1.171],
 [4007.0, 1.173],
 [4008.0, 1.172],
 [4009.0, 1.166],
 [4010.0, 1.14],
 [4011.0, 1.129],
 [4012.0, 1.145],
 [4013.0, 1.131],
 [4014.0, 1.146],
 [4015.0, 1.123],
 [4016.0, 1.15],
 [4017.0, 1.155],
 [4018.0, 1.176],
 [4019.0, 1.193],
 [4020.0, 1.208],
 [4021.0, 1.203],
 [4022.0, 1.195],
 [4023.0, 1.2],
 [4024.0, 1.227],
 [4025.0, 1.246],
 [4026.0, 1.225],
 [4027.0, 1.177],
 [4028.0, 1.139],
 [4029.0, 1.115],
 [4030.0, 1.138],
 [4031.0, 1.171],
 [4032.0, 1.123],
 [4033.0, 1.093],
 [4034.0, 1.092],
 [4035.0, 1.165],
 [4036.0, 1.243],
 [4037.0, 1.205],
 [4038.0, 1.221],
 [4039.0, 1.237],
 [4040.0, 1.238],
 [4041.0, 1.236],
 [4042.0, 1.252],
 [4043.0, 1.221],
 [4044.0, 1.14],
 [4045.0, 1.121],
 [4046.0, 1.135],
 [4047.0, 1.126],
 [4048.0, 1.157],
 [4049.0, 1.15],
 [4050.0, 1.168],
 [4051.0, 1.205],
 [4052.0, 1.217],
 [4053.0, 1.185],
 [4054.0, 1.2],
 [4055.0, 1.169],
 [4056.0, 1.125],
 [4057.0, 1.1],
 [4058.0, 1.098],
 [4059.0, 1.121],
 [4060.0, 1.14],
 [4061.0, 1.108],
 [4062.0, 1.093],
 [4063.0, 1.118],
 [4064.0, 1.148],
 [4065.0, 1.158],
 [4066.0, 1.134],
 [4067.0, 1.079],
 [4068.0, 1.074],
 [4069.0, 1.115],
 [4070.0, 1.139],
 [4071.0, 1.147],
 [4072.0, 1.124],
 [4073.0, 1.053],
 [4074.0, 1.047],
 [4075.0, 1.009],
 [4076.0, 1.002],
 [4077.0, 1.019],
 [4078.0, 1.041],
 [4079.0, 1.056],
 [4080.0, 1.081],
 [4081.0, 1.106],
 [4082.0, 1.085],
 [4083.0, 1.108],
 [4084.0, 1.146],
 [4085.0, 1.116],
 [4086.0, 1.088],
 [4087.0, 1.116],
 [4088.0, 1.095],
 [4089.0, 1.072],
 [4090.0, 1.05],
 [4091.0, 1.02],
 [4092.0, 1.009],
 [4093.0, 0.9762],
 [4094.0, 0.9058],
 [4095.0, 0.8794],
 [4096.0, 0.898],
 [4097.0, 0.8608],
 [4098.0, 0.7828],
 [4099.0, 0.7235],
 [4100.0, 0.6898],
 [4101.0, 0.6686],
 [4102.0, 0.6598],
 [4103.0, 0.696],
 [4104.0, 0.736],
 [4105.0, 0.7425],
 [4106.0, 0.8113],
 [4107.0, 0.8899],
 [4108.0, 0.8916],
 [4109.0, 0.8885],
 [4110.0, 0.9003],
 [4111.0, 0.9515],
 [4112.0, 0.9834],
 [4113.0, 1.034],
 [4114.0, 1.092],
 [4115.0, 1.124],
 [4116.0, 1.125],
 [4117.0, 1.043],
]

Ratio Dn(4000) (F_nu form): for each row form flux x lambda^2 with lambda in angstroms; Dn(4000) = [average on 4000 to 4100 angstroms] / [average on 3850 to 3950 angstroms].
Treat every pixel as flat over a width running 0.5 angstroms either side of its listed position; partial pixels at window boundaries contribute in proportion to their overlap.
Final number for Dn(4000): 1.41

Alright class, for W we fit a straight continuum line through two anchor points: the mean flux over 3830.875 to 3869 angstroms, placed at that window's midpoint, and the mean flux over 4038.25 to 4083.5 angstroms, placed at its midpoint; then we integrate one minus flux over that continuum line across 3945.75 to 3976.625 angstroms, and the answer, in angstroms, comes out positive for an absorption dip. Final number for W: 8.07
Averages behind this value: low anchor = 0.783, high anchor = 1.13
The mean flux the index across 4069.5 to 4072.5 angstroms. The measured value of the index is 1.14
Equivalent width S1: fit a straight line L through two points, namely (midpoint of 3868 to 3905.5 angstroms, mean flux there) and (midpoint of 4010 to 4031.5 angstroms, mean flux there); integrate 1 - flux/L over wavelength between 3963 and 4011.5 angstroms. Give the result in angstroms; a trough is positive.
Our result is 7.96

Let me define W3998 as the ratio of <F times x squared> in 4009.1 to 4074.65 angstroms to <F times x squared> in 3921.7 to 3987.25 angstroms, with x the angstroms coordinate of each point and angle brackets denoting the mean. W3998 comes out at 1.54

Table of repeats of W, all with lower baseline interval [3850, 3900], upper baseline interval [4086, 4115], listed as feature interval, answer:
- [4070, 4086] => -3.3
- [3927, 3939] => 2.2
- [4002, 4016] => -4.4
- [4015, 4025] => -3.7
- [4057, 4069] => -3.1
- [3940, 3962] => -1.6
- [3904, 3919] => -2.8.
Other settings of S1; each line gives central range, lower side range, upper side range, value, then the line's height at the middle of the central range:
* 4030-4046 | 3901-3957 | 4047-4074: -1.29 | 1.09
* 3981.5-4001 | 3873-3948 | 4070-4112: -4.22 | 0.885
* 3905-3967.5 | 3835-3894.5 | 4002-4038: 6.16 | 0.952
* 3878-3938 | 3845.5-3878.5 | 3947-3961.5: 4.94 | 0.889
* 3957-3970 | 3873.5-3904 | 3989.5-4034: 4.85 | 0.987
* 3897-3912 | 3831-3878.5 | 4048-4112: -1.54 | 0.843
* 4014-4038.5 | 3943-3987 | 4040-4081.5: -4.24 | 1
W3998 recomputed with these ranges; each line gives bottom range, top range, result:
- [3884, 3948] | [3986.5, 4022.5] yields 1.41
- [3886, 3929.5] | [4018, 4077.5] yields 1.41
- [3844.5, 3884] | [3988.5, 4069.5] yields 1.45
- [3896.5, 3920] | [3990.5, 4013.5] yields 1.24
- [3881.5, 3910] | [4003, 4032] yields 1.59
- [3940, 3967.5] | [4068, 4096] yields 1.36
